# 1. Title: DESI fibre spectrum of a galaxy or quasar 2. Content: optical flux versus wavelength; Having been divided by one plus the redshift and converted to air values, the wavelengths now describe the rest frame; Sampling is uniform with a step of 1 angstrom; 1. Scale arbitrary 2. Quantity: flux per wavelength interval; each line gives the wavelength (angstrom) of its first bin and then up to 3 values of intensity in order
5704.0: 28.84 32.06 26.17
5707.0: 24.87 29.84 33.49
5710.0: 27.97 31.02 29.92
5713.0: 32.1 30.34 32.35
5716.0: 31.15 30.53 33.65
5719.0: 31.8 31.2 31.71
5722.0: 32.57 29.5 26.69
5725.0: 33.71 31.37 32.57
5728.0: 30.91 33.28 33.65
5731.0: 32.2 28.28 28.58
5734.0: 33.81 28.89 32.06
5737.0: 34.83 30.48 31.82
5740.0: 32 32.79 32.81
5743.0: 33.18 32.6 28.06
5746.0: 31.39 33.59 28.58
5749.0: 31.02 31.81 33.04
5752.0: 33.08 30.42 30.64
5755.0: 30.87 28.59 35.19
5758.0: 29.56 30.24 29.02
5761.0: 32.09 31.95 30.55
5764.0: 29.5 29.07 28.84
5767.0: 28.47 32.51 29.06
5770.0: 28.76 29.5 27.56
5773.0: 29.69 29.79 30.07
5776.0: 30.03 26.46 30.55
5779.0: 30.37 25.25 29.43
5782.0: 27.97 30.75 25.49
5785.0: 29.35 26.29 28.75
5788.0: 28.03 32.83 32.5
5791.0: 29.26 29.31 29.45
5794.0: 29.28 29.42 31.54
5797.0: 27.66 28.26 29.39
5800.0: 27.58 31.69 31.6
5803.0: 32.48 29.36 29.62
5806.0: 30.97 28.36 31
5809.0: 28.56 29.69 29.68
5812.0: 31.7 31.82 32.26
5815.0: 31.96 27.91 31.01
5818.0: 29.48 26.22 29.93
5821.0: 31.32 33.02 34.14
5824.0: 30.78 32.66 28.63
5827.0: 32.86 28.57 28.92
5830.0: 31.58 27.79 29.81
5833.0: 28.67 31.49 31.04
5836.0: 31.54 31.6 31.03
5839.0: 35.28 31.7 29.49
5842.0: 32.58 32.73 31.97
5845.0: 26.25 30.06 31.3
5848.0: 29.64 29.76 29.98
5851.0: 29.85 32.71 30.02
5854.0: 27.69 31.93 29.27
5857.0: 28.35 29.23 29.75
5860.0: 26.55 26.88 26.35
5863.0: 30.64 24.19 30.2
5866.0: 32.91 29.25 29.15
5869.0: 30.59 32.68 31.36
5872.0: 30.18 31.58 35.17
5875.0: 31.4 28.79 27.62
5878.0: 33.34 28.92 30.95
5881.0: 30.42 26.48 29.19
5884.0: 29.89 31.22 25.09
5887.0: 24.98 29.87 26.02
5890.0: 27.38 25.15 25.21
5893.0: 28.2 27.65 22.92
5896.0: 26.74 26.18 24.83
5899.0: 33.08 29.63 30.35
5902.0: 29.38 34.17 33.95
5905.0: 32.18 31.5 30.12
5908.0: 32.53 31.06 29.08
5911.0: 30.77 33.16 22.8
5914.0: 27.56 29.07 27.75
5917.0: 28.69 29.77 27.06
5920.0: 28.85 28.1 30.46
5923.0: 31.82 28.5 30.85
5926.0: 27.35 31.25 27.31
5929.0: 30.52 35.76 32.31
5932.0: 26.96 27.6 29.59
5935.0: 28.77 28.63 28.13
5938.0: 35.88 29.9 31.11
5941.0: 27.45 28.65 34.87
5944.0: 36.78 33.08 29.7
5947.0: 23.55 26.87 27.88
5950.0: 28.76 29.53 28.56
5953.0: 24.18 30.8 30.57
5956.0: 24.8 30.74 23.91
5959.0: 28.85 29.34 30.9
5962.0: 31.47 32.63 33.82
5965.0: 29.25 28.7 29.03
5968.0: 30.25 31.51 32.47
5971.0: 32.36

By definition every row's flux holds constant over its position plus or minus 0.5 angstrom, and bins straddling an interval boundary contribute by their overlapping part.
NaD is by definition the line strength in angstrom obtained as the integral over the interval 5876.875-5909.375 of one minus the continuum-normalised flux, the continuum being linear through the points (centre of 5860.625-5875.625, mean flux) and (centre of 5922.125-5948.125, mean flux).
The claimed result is 1.3 angstrom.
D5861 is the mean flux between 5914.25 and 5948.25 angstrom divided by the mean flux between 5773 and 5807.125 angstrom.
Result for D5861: 1.01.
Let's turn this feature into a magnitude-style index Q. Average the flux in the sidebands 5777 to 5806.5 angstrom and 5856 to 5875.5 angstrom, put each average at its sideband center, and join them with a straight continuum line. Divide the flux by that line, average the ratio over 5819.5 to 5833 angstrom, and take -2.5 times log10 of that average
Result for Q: -0.04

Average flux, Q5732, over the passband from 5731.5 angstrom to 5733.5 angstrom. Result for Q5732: 28.4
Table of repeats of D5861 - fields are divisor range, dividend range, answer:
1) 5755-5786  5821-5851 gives 1.05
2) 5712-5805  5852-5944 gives 0.97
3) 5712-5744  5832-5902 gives 0.93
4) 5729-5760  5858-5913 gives 0.93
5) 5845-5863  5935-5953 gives 1.02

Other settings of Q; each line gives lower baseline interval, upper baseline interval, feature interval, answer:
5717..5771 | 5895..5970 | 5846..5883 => 0.013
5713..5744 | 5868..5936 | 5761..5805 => 0.053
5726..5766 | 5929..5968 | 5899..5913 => -0.038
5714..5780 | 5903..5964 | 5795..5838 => 0.005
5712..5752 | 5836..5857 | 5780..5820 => 0.051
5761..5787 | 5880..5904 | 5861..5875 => -0.069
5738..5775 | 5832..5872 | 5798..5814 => 0.007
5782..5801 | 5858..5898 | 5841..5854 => -0.056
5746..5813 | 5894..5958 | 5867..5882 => -0.037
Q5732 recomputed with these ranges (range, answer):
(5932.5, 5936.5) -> 28.6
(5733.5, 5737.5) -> 32.4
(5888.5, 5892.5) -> 25.9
